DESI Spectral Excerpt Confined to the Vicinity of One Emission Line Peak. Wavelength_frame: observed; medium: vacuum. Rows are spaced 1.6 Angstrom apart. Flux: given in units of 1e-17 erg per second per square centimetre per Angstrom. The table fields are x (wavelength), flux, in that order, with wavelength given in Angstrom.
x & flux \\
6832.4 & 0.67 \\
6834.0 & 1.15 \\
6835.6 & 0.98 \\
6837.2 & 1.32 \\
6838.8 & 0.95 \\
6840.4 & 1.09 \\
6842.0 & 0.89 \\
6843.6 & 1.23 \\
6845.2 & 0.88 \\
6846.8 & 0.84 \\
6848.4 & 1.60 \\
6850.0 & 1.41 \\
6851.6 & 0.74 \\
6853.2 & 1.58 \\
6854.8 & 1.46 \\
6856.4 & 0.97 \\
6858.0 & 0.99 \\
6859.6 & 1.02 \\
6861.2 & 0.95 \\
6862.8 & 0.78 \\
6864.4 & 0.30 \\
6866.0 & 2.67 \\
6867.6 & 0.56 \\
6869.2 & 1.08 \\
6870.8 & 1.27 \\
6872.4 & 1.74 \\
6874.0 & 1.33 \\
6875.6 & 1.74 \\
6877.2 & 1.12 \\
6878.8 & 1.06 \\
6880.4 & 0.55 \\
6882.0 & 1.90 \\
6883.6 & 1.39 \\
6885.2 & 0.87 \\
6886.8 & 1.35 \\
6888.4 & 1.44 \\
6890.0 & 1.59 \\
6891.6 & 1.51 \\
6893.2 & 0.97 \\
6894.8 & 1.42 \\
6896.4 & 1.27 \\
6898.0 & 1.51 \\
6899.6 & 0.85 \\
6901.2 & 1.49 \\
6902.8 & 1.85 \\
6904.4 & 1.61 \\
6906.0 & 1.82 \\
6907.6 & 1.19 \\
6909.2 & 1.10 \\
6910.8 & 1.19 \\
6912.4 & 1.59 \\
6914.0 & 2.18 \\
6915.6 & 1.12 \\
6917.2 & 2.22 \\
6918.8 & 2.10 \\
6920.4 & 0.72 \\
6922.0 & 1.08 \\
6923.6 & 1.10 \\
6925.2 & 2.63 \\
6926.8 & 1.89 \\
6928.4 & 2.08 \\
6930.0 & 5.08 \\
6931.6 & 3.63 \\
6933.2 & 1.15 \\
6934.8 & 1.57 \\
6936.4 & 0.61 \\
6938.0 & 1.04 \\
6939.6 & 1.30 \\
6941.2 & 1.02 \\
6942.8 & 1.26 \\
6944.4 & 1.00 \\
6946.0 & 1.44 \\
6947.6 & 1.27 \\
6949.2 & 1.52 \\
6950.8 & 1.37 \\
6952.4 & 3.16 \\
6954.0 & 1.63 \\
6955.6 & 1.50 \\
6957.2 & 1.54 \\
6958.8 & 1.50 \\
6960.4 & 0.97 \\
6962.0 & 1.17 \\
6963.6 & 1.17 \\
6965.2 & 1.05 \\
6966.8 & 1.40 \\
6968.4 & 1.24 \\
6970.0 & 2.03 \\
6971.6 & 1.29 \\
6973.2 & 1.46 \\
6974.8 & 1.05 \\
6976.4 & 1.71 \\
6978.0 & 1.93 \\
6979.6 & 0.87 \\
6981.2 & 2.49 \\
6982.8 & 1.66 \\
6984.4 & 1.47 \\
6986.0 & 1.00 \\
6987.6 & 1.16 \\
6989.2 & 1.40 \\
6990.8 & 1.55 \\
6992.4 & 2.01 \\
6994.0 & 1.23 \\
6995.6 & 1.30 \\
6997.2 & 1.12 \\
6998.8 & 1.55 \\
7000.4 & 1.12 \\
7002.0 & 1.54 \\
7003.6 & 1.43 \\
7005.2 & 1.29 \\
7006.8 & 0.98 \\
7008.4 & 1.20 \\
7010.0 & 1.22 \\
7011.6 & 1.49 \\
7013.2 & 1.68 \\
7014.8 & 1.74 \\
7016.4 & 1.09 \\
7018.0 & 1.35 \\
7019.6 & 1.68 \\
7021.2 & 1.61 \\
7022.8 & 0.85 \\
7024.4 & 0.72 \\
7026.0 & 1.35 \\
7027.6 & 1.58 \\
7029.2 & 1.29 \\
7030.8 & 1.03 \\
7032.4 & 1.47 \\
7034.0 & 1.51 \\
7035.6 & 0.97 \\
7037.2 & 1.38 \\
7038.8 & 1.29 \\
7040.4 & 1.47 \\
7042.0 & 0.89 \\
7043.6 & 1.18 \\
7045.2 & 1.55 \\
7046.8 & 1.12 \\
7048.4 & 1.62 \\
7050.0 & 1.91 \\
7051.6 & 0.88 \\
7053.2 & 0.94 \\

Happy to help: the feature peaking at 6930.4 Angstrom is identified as H-alpha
